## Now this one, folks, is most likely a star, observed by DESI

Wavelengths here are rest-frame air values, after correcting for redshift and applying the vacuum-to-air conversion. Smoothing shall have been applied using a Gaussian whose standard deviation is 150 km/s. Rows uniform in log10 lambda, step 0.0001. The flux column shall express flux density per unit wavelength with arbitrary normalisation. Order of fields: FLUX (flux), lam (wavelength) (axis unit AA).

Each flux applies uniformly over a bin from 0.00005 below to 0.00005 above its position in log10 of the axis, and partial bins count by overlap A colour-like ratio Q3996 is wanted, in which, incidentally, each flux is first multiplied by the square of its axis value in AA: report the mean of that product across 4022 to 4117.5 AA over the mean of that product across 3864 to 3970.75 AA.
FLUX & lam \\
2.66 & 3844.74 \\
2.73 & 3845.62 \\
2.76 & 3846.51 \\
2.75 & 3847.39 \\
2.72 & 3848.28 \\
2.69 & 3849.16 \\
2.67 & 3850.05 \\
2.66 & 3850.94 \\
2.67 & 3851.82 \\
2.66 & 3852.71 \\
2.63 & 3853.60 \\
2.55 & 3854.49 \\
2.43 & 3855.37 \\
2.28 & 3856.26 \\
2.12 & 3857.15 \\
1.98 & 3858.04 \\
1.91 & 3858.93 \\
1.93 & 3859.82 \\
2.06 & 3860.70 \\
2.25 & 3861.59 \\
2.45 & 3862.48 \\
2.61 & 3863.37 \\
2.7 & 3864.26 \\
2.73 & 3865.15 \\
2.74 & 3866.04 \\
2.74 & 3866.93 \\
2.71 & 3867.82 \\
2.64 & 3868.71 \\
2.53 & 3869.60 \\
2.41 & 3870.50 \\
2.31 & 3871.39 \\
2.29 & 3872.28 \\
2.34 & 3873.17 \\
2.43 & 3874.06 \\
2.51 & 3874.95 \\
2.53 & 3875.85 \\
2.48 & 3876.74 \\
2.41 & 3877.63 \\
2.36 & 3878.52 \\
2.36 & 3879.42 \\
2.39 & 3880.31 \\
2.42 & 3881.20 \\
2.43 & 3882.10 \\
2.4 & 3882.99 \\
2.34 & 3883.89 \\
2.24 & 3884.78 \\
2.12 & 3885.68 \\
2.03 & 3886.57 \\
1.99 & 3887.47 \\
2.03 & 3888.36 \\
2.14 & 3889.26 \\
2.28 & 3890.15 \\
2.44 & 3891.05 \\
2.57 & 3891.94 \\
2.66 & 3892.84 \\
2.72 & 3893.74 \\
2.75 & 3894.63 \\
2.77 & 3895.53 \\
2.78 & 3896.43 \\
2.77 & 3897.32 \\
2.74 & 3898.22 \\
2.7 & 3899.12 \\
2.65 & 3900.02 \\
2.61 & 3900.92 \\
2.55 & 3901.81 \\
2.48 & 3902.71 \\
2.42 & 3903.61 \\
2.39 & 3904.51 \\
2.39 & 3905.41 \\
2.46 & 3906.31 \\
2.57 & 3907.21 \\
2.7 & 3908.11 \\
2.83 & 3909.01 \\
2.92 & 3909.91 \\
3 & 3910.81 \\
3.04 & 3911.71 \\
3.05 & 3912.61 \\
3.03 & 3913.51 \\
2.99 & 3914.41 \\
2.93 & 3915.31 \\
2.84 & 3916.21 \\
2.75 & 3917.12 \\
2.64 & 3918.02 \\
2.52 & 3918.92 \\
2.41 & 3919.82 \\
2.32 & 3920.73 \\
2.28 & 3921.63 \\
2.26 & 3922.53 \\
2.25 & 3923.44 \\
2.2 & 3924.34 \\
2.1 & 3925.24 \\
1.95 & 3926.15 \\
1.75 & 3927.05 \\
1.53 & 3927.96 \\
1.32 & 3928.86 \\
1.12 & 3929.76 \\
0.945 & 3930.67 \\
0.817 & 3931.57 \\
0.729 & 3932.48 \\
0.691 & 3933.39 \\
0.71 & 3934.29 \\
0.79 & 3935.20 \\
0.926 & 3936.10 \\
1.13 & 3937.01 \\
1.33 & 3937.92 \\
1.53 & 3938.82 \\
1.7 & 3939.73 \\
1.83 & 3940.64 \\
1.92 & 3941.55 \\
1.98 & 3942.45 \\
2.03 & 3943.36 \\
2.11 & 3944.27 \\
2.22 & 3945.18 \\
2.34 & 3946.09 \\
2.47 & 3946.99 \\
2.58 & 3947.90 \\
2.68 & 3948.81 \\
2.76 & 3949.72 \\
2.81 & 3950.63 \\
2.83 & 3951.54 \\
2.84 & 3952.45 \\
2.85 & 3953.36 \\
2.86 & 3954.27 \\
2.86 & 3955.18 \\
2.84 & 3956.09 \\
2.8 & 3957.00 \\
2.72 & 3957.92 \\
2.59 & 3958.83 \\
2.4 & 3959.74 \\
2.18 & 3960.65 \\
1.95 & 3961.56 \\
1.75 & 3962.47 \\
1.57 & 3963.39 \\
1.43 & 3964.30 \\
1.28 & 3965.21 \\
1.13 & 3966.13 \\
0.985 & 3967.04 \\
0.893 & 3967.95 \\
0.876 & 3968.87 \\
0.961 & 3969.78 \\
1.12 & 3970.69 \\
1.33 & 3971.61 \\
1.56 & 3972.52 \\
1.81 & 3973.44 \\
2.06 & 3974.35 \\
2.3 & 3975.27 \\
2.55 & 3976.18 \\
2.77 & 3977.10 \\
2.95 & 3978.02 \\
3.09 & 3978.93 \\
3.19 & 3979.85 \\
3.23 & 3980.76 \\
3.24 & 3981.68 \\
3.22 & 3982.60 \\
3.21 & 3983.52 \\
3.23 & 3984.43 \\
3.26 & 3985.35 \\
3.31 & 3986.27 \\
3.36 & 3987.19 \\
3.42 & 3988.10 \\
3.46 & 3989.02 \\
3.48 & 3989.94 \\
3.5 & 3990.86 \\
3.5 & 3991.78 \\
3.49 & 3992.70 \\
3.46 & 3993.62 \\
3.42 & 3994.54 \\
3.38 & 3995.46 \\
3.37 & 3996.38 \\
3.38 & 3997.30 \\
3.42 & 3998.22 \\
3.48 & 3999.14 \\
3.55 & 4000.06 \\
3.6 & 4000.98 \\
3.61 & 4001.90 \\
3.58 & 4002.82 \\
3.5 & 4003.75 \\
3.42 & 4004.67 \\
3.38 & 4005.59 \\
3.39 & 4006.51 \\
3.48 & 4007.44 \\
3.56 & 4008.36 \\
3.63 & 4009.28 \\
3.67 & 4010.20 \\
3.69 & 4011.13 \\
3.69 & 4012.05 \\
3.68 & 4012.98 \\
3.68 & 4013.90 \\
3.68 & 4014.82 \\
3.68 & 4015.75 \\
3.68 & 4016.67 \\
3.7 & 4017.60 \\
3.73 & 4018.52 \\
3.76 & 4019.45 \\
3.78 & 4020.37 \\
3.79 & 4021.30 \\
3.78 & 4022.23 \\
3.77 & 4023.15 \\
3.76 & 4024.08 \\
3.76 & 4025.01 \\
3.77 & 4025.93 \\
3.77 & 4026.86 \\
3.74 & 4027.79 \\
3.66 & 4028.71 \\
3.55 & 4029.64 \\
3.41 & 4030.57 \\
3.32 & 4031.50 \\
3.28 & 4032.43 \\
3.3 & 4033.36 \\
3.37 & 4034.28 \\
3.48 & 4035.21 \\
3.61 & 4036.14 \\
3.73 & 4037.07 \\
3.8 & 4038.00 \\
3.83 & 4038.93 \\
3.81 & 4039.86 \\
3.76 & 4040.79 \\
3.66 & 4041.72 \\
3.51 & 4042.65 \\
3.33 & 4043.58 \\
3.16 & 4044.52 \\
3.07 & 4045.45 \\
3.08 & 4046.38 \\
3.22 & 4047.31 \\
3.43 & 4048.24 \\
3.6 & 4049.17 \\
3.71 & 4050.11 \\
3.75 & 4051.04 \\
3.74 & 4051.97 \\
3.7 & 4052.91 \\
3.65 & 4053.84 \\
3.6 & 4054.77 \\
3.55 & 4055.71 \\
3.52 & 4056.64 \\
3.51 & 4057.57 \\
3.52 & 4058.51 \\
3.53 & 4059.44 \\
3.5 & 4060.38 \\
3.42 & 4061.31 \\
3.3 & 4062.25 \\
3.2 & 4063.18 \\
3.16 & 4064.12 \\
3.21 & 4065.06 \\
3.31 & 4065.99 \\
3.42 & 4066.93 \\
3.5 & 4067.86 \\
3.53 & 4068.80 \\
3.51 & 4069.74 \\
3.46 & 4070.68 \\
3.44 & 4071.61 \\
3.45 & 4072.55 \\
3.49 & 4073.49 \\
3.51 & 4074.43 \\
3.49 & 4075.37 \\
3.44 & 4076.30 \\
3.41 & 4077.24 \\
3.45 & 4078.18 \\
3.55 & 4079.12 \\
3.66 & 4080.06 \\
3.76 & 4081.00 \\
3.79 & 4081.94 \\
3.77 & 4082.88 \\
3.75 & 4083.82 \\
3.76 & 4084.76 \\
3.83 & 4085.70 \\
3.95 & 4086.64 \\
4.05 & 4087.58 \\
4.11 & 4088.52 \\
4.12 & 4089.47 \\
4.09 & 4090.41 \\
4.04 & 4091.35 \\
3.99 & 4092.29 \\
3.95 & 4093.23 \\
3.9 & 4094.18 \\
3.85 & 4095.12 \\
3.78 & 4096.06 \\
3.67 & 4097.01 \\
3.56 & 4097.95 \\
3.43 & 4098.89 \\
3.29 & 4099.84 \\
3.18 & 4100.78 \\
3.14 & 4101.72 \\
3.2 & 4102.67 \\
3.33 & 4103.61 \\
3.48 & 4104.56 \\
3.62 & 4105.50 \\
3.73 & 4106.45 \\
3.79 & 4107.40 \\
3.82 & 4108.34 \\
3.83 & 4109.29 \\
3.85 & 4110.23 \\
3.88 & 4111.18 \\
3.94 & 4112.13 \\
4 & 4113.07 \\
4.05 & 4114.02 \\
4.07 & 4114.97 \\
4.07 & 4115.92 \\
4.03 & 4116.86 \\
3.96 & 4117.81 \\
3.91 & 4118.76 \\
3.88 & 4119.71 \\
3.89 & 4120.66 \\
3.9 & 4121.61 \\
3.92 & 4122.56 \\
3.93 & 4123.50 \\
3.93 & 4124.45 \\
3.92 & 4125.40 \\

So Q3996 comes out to 1.76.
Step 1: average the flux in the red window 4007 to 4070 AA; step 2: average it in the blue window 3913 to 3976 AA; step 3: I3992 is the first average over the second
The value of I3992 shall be 1.8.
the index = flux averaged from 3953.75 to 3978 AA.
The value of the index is 1.93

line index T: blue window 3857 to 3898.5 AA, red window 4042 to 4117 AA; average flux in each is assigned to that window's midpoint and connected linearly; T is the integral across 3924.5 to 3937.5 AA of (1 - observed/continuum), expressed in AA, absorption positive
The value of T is 7.3 AA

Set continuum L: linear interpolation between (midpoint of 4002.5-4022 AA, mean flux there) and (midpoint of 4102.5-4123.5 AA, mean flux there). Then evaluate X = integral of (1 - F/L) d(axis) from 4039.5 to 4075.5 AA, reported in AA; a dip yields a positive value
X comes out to 2.4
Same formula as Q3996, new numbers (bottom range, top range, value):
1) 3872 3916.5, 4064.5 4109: 1.57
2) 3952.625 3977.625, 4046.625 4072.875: 1.87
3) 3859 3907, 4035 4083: 1.56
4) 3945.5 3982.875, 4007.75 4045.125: 1.66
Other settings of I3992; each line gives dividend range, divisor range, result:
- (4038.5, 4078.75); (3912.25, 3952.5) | 1.73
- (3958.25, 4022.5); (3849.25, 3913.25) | 1.18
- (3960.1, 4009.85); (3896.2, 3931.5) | 1.14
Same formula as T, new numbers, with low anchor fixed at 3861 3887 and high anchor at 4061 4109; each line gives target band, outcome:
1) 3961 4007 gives 5.1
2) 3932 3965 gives 9.4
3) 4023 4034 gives -1.0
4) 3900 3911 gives 0.1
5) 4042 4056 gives -0.3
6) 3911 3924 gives 0.1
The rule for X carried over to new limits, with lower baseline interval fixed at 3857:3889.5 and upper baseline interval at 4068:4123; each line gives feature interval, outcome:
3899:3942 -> 8.6 AA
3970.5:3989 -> 1.6 AA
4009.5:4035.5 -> -2.9 AA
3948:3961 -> 0.6 AA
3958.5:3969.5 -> 5.1 AA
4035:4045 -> -0.7 AA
